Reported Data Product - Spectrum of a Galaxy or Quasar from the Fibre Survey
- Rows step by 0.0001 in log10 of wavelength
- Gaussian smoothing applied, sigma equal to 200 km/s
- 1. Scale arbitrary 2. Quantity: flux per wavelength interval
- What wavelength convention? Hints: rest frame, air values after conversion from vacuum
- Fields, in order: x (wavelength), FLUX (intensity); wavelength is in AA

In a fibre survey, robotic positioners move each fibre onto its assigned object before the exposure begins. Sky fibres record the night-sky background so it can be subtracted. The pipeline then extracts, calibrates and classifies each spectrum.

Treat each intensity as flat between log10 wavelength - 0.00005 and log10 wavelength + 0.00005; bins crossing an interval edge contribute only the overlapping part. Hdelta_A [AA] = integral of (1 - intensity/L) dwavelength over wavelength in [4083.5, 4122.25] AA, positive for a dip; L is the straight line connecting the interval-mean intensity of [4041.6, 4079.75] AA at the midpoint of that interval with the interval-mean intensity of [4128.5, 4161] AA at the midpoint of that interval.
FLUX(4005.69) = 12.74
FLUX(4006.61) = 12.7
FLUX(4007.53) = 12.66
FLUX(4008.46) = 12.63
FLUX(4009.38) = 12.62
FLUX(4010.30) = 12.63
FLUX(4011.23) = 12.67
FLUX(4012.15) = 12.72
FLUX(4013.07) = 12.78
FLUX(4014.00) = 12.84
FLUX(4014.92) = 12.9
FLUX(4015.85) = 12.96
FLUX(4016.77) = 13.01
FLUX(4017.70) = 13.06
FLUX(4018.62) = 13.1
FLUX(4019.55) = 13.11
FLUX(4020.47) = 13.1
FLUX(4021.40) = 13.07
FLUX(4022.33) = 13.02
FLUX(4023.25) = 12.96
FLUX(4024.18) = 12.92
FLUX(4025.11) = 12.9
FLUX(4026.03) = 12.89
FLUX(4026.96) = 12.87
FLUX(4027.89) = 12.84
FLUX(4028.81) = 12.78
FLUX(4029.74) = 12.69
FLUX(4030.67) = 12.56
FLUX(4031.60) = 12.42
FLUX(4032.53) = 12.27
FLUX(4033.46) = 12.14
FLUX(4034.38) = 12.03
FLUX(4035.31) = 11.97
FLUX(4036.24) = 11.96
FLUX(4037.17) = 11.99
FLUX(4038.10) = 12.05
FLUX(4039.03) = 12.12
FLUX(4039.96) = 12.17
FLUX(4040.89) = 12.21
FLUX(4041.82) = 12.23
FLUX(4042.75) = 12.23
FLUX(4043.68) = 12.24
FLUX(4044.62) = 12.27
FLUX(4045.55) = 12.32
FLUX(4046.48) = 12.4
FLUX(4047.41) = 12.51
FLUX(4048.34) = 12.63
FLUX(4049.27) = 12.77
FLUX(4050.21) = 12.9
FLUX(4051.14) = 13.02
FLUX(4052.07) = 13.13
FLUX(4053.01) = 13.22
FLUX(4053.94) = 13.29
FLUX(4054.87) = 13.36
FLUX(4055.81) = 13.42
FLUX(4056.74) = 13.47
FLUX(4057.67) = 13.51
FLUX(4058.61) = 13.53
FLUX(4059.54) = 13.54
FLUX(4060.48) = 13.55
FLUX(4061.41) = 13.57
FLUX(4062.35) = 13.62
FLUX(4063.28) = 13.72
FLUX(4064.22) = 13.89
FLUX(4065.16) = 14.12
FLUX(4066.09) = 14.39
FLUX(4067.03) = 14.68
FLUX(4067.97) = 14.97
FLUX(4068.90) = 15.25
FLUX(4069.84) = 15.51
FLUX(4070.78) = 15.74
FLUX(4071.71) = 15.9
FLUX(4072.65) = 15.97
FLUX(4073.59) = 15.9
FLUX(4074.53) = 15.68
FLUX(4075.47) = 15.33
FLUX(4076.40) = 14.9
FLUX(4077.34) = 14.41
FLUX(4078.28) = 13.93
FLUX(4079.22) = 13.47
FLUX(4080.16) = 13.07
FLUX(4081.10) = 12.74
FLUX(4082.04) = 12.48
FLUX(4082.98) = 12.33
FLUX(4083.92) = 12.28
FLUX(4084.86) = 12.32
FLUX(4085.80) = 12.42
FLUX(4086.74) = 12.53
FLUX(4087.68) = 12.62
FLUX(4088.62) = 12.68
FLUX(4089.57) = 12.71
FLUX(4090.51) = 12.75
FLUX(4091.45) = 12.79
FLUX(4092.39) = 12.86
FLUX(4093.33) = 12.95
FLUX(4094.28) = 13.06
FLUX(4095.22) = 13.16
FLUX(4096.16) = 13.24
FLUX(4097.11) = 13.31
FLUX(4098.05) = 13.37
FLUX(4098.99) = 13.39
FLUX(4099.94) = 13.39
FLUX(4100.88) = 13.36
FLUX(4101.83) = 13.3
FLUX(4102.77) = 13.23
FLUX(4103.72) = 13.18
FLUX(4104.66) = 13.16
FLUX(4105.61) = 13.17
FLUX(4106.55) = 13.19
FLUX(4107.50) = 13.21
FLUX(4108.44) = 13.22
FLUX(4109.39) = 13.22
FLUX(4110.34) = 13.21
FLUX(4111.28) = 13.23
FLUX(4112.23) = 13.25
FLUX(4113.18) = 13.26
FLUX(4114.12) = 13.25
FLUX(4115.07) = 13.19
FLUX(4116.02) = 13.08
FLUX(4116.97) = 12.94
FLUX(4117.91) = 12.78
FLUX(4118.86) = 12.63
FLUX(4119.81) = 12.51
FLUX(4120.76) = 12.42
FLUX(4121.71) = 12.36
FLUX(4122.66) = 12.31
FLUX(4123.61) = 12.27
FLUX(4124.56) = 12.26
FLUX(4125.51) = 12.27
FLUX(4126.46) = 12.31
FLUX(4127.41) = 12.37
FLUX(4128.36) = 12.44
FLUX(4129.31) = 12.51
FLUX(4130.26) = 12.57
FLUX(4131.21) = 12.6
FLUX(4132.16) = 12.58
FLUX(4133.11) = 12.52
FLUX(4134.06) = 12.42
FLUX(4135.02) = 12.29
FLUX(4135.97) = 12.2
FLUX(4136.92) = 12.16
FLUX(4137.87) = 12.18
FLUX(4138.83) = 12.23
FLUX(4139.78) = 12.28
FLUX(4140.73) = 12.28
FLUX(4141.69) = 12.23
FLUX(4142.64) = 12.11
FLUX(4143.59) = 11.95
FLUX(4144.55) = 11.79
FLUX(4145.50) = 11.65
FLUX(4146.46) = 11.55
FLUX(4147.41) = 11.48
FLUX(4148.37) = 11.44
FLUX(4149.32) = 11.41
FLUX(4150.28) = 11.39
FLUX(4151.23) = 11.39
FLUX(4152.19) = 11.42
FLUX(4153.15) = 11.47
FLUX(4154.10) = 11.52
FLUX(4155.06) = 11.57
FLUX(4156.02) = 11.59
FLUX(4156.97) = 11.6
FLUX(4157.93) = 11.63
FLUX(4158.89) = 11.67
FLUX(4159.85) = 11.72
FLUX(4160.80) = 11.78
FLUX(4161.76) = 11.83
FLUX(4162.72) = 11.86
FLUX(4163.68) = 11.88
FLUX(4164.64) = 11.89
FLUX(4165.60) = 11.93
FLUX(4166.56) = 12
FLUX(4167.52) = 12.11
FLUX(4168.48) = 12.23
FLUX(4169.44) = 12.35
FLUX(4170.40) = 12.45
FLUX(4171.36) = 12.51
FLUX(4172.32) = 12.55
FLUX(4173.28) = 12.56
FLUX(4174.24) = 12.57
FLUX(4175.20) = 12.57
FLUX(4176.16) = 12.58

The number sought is -0.3 AA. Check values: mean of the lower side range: 13.8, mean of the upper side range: 11.9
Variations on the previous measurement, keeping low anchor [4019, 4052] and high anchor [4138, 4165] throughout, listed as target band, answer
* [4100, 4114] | -1.38 AA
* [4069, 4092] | -2.93 AA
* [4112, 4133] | -1.22 AA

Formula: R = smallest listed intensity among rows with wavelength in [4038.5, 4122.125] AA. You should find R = 12.12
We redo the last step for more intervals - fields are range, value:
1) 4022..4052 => 11.96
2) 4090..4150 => 11.41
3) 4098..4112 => 13.16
